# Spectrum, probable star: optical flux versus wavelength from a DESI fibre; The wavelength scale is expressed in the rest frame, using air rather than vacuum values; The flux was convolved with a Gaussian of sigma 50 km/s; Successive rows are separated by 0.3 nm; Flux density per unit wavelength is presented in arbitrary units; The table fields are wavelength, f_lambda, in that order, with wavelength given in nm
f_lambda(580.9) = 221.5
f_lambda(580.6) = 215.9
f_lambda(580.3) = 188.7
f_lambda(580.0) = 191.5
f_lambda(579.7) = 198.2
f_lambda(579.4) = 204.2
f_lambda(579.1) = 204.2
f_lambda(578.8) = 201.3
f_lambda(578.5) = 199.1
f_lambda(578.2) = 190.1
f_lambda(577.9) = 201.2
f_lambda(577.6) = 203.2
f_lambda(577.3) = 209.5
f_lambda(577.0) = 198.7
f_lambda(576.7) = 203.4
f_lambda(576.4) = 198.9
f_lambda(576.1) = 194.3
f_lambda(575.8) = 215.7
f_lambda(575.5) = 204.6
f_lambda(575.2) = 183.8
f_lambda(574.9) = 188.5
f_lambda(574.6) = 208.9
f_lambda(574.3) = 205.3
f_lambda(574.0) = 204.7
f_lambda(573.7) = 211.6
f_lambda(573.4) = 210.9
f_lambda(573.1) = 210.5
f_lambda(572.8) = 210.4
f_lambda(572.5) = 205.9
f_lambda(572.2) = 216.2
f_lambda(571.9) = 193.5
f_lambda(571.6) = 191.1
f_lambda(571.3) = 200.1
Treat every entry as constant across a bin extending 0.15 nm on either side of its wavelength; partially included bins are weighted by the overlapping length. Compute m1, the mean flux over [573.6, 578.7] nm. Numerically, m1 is 201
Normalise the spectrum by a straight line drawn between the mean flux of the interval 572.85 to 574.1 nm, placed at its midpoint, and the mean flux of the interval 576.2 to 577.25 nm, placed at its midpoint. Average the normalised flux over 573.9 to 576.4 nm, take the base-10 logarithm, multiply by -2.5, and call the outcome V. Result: 0.025 mag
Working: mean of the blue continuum 210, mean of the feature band 201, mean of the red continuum 201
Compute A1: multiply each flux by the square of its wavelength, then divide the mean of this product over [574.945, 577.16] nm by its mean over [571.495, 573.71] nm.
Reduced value 0.98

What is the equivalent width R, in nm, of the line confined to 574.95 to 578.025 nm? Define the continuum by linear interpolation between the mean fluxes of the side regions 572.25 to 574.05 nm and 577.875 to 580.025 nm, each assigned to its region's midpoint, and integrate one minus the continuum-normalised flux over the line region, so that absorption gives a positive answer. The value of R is 0.04 nm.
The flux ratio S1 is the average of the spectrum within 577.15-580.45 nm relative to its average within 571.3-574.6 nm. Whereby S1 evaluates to 0.97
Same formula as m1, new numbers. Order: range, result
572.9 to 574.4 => 209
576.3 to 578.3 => 201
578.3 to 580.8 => 201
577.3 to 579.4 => 201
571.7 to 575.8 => 204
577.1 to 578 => 204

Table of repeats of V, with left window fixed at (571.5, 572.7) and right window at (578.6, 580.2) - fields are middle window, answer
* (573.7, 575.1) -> -0.004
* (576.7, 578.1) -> -0.013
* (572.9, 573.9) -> -0.046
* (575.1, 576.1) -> -0.001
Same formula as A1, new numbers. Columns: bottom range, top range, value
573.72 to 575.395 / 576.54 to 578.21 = 1.02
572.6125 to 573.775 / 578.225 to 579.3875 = 0.97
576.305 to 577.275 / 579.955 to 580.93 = 1.02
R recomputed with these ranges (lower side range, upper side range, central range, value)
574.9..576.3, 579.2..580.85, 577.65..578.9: 0.01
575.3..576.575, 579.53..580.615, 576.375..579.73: -0.03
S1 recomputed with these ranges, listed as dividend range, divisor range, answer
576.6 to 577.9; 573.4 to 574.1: 0.97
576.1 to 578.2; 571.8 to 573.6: 0.96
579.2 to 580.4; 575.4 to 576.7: 0.97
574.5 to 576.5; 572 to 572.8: 0.95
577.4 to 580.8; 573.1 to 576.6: 0.99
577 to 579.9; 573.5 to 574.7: 0.97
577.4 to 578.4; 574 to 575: 0.98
